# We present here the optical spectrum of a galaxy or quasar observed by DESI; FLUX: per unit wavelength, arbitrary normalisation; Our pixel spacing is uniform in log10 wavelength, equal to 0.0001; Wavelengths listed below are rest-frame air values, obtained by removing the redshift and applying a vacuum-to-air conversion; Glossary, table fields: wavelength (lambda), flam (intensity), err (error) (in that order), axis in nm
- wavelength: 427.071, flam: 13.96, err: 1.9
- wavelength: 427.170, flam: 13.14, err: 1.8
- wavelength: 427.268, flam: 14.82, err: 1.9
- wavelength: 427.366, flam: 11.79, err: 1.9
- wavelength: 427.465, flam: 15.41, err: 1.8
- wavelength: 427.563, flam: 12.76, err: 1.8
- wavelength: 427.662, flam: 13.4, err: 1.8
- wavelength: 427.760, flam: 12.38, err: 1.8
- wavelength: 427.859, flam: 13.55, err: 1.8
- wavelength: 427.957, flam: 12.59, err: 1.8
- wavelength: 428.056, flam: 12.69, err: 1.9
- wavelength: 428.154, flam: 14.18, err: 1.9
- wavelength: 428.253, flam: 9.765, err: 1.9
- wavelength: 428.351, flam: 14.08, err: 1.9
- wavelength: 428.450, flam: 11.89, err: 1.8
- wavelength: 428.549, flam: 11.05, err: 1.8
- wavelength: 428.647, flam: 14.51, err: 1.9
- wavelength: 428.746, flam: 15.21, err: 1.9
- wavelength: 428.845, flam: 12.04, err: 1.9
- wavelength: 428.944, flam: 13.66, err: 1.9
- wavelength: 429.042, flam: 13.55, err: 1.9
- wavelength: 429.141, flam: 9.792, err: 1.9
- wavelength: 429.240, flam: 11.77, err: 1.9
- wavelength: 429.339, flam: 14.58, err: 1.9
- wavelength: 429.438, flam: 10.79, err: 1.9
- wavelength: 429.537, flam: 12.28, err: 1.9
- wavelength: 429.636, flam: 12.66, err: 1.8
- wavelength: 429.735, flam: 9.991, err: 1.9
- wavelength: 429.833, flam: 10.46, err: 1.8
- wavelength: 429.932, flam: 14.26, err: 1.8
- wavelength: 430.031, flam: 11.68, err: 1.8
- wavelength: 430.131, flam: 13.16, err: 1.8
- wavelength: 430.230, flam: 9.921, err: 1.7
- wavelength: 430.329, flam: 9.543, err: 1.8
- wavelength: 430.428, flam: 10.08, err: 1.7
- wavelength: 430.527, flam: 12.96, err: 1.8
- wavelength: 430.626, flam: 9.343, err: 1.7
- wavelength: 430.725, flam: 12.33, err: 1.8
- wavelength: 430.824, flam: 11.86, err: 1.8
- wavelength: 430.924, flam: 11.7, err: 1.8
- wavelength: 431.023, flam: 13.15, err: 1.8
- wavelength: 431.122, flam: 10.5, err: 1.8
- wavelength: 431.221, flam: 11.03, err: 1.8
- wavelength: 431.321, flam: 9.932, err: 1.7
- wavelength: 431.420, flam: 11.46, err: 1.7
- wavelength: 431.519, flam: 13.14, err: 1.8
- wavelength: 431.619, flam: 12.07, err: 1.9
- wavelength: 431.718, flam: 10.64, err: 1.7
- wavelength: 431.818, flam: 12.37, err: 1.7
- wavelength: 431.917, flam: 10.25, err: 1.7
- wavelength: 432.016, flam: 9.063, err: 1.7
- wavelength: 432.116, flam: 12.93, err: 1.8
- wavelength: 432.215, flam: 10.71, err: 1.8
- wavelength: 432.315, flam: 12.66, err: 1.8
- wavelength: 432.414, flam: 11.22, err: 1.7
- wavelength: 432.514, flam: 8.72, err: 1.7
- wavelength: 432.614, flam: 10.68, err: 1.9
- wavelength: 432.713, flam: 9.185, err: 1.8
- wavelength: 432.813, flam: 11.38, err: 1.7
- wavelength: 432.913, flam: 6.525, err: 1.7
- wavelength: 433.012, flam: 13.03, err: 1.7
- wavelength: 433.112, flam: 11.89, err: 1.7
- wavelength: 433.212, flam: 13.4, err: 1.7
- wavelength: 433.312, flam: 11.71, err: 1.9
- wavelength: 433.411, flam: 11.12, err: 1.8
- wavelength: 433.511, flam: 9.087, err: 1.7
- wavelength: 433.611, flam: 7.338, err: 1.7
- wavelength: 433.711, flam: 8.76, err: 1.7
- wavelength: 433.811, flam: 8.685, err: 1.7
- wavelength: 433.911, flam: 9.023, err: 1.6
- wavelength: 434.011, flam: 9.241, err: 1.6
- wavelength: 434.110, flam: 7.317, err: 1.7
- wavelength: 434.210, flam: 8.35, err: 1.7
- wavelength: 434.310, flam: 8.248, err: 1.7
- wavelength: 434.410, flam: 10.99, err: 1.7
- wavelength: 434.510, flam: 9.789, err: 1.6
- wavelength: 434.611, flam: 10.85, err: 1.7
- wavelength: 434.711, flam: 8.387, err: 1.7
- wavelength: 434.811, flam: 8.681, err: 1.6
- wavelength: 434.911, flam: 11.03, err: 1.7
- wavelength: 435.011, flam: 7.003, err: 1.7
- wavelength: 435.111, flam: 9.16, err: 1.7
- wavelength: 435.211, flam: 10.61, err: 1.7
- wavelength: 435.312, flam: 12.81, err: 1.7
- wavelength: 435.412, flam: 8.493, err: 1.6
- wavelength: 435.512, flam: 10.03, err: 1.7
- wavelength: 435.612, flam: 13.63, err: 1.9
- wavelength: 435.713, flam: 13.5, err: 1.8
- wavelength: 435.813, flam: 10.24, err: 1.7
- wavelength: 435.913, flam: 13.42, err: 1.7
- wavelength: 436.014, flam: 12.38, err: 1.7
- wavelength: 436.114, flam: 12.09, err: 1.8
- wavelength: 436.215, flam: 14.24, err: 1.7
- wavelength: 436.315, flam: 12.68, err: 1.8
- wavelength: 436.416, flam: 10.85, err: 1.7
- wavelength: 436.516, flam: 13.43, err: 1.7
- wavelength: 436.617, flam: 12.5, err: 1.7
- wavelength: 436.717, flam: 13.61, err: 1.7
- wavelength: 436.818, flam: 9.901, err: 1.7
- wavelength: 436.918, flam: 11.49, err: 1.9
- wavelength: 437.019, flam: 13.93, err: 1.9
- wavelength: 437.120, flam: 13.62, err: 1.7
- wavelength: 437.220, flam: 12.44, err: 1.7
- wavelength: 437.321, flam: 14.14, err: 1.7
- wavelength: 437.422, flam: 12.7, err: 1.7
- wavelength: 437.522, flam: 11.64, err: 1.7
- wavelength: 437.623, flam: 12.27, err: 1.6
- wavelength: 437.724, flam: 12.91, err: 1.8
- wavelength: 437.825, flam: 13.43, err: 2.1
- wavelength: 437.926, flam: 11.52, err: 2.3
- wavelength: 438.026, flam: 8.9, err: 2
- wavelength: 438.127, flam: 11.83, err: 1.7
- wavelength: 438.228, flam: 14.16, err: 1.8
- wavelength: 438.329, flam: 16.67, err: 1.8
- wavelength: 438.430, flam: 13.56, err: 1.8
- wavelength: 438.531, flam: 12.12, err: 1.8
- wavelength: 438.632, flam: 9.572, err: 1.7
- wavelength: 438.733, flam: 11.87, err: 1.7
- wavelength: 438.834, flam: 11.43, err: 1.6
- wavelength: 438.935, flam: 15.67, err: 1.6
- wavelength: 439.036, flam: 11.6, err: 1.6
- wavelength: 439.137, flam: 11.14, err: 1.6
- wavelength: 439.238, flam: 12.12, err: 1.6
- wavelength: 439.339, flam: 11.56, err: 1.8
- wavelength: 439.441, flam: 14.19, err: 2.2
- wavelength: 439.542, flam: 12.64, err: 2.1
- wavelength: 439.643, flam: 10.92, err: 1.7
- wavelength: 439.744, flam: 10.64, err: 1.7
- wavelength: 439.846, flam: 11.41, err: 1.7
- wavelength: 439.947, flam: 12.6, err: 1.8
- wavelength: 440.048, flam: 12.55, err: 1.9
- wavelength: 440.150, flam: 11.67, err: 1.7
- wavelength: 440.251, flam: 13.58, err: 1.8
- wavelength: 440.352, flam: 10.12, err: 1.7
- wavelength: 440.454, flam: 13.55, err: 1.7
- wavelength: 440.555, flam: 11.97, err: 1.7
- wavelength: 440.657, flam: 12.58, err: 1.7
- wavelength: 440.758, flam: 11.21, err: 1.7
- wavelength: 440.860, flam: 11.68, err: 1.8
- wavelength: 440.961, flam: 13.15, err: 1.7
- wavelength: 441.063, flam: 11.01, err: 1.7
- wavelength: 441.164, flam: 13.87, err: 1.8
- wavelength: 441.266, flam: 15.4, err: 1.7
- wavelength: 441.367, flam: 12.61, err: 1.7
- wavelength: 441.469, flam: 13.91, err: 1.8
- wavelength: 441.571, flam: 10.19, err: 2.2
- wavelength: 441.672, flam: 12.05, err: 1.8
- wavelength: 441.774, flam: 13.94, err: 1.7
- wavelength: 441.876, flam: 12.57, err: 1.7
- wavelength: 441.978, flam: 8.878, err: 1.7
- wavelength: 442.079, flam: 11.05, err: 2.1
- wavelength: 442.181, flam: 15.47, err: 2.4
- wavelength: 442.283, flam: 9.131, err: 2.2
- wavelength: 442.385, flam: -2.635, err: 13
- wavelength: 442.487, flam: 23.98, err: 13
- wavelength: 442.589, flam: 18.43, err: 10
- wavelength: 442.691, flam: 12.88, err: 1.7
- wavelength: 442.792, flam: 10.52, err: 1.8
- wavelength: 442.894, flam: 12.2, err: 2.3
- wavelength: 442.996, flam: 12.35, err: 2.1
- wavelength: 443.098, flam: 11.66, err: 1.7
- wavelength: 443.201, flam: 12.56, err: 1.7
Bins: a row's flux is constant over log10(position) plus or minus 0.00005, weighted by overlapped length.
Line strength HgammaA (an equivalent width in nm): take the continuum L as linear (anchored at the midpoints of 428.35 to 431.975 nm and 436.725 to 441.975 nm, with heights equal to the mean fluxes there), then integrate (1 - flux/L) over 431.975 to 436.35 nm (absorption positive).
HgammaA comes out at 0.59 nm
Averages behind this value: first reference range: 11.8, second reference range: 12.4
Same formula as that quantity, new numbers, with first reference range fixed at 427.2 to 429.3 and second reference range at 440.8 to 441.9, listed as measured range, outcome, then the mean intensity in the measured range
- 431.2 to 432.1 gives 0.12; 11.2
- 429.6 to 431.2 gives 0.18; 11.5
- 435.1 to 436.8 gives 0.11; 12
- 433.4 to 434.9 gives 0.44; 9.05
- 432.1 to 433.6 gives 0.24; 10.8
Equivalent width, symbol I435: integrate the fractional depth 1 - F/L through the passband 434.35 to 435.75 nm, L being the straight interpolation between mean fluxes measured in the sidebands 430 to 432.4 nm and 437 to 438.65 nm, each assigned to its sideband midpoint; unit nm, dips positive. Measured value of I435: 0.21 nm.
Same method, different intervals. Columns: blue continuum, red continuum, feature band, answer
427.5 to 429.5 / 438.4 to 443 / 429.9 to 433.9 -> 0.521 nm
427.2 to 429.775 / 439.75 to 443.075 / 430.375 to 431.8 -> 0.135 nm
